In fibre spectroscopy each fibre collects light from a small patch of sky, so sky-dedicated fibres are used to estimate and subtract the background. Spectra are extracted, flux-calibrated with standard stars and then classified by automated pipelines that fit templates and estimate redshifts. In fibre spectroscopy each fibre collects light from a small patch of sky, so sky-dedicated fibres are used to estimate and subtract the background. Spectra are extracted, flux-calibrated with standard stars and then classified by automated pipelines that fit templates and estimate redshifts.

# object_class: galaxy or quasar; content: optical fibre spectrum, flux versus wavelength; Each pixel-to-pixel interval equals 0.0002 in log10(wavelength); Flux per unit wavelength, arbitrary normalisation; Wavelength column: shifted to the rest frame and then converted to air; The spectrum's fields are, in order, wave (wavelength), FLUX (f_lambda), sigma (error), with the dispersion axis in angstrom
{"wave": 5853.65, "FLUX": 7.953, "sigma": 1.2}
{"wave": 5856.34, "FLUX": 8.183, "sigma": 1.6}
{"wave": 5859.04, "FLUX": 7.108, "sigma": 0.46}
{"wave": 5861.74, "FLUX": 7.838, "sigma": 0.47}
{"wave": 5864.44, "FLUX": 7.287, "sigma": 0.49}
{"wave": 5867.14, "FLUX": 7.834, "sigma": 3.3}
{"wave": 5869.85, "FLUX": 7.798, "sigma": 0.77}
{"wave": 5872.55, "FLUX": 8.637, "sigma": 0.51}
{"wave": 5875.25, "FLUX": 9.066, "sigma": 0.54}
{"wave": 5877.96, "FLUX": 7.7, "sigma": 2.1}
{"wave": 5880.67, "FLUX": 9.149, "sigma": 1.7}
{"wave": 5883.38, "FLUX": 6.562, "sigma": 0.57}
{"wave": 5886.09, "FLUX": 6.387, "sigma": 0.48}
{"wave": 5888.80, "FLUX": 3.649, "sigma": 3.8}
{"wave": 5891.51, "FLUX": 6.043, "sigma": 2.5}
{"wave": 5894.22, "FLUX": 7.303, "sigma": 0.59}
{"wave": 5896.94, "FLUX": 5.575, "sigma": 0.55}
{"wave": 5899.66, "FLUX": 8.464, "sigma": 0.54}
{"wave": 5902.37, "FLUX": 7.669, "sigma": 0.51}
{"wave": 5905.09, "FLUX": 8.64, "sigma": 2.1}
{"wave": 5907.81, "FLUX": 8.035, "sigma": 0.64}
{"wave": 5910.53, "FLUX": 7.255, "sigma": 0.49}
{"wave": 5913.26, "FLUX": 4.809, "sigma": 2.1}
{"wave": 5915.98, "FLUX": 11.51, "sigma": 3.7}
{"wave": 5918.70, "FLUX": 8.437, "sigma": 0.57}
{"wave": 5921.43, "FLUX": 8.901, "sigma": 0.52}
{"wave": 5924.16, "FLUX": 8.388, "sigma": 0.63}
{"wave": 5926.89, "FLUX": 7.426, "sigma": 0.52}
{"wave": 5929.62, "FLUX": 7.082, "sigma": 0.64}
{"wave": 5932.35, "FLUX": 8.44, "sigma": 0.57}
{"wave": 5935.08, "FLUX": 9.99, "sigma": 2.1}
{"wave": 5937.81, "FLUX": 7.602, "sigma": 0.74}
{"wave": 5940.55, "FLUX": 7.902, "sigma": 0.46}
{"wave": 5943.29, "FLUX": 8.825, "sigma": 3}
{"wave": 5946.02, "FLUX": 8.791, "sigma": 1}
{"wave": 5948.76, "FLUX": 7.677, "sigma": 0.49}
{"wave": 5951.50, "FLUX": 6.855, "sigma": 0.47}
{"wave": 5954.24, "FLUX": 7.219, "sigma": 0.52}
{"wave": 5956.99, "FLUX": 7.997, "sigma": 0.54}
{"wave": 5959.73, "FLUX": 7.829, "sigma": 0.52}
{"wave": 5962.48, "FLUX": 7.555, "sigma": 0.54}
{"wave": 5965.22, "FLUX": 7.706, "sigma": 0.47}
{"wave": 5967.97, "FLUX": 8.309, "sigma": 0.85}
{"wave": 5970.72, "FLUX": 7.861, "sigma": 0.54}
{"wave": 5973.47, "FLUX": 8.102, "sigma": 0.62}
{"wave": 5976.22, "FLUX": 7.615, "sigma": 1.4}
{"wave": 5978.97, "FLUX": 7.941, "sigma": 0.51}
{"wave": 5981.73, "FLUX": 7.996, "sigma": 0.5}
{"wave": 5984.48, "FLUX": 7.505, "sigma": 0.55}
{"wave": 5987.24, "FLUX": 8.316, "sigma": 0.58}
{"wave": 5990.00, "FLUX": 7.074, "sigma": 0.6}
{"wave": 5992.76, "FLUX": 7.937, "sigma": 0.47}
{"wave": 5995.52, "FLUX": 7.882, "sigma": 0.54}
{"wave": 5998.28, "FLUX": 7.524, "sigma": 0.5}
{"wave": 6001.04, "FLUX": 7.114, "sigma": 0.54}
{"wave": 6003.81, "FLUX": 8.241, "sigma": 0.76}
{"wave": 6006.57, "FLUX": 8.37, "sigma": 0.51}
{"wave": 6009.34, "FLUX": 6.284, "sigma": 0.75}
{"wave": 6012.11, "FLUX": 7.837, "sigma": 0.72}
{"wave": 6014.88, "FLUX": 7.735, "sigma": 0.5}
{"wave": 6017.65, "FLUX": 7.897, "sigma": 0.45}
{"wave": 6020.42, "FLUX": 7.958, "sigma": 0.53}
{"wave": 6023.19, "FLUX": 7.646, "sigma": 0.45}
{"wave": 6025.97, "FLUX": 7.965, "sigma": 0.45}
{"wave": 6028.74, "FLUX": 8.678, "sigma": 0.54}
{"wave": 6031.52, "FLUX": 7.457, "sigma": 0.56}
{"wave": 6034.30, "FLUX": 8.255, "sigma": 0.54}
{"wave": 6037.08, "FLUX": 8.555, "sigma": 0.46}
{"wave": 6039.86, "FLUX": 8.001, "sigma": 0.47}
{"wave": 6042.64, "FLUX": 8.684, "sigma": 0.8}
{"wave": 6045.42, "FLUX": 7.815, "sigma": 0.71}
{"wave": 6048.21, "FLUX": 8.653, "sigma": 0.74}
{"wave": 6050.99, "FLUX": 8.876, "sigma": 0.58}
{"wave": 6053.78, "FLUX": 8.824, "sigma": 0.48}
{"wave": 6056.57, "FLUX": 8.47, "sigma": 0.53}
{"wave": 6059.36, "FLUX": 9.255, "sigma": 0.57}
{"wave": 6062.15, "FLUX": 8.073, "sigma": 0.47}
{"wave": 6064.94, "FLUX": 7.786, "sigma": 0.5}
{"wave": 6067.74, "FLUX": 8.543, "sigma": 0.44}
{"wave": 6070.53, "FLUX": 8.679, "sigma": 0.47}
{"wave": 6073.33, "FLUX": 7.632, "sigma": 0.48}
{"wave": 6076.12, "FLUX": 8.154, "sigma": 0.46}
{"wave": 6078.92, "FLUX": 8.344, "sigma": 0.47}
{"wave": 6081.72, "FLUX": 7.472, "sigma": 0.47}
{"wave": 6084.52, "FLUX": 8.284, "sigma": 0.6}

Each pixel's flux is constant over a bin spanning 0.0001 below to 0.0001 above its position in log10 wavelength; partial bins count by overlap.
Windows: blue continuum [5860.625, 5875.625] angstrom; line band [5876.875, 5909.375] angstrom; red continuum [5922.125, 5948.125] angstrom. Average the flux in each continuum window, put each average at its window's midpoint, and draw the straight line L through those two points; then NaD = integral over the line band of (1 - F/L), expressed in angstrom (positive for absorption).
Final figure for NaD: 4.1 angstrom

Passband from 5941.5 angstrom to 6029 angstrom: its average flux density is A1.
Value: 7.81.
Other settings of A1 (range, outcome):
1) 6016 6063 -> 8.3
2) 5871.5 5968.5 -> 7.75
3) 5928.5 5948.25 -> 8.36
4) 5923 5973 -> 7.97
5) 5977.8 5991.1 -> 7.77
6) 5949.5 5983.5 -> 7.75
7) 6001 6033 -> 7.79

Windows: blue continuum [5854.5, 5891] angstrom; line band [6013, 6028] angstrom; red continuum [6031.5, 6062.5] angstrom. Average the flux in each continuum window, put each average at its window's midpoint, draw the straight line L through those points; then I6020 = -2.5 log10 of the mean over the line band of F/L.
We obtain 0.06 mag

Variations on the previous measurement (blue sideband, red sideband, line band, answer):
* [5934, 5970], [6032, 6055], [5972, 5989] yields 0.03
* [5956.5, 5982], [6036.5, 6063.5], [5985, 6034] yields 0.06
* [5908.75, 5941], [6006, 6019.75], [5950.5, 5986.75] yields 0.02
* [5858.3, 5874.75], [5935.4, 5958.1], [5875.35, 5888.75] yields 0.09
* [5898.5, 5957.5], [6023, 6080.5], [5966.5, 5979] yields 0.03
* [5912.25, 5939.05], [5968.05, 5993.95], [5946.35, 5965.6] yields 0.06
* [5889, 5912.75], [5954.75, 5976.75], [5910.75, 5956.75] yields -0.09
